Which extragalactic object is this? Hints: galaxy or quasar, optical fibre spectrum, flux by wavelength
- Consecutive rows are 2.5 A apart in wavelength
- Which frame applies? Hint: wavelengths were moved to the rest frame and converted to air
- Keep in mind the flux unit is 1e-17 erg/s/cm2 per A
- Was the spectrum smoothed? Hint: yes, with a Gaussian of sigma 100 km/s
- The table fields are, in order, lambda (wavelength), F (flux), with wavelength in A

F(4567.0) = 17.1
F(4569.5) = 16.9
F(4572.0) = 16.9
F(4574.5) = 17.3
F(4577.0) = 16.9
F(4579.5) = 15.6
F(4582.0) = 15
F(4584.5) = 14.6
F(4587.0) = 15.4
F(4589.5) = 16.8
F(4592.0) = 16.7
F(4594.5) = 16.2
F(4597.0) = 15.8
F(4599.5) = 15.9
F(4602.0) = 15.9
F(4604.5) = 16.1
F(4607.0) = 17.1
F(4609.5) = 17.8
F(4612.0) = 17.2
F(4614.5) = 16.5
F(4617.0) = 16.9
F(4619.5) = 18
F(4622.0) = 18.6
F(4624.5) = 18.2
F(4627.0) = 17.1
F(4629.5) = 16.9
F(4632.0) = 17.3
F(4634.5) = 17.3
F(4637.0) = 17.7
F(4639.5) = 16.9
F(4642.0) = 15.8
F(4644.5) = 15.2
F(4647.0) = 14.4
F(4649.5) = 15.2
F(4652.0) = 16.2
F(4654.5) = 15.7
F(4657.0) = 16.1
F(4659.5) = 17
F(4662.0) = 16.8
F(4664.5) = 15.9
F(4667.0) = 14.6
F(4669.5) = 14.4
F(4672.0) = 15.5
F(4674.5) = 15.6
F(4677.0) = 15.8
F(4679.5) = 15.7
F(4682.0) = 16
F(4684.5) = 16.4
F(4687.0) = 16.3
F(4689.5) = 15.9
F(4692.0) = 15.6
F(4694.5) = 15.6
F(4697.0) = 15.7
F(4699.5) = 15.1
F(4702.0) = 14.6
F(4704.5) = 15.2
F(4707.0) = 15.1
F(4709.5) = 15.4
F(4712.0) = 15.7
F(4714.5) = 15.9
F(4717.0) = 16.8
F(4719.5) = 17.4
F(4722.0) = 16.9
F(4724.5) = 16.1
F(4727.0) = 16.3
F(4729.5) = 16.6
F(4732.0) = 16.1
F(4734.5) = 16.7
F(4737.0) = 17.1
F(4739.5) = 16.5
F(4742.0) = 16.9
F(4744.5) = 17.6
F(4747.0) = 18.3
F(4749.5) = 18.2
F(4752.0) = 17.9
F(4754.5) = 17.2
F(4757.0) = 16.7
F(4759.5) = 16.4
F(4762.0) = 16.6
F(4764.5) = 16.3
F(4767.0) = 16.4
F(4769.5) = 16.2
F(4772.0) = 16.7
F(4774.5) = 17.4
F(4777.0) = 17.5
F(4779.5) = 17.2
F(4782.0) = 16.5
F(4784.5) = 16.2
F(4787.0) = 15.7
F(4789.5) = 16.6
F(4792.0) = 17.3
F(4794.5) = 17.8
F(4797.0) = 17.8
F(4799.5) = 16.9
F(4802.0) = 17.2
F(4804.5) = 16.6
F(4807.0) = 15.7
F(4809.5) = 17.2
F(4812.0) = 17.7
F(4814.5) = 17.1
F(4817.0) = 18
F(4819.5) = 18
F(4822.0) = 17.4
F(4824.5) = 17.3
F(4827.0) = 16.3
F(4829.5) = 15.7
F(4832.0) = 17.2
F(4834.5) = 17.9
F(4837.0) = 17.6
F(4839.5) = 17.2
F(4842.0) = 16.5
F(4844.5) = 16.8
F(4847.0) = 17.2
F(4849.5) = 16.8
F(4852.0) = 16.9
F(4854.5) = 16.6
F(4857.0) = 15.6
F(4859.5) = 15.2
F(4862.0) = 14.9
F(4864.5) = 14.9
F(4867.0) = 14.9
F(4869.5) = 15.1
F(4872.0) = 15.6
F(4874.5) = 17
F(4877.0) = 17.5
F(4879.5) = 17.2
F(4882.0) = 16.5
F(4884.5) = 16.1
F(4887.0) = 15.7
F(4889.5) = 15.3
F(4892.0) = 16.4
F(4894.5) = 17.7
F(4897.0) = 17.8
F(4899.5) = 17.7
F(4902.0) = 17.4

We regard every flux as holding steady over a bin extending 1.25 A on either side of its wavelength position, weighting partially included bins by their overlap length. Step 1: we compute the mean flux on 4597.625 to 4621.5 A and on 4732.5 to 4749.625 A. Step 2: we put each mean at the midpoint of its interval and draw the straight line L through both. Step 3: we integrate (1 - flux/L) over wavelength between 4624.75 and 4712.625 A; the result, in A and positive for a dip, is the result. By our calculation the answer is 5.7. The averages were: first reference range 16.9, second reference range 17.2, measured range 15.9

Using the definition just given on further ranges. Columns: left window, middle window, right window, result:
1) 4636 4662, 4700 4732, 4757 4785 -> 0.81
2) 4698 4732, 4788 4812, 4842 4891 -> -1.50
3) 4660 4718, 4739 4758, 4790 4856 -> -1.36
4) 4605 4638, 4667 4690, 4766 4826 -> 2.14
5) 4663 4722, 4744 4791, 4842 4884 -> -2.99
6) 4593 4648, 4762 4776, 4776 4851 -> 0.29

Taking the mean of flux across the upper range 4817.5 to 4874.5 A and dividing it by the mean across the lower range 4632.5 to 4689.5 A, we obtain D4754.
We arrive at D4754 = 1.0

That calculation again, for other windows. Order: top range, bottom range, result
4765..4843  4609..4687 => 1.04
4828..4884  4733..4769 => 0.96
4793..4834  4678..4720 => 1.09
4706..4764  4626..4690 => 1.04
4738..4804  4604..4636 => 0.98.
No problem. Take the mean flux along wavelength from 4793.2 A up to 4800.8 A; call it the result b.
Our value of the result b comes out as 17.5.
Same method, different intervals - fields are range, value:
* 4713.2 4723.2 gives 16.7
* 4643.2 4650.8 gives 14.9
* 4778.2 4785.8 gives 16.6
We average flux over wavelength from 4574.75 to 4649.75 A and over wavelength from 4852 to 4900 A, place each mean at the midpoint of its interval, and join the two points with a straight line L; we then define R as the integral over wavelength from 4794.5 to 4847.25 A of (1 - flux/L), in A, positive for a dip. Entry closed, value -2.8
